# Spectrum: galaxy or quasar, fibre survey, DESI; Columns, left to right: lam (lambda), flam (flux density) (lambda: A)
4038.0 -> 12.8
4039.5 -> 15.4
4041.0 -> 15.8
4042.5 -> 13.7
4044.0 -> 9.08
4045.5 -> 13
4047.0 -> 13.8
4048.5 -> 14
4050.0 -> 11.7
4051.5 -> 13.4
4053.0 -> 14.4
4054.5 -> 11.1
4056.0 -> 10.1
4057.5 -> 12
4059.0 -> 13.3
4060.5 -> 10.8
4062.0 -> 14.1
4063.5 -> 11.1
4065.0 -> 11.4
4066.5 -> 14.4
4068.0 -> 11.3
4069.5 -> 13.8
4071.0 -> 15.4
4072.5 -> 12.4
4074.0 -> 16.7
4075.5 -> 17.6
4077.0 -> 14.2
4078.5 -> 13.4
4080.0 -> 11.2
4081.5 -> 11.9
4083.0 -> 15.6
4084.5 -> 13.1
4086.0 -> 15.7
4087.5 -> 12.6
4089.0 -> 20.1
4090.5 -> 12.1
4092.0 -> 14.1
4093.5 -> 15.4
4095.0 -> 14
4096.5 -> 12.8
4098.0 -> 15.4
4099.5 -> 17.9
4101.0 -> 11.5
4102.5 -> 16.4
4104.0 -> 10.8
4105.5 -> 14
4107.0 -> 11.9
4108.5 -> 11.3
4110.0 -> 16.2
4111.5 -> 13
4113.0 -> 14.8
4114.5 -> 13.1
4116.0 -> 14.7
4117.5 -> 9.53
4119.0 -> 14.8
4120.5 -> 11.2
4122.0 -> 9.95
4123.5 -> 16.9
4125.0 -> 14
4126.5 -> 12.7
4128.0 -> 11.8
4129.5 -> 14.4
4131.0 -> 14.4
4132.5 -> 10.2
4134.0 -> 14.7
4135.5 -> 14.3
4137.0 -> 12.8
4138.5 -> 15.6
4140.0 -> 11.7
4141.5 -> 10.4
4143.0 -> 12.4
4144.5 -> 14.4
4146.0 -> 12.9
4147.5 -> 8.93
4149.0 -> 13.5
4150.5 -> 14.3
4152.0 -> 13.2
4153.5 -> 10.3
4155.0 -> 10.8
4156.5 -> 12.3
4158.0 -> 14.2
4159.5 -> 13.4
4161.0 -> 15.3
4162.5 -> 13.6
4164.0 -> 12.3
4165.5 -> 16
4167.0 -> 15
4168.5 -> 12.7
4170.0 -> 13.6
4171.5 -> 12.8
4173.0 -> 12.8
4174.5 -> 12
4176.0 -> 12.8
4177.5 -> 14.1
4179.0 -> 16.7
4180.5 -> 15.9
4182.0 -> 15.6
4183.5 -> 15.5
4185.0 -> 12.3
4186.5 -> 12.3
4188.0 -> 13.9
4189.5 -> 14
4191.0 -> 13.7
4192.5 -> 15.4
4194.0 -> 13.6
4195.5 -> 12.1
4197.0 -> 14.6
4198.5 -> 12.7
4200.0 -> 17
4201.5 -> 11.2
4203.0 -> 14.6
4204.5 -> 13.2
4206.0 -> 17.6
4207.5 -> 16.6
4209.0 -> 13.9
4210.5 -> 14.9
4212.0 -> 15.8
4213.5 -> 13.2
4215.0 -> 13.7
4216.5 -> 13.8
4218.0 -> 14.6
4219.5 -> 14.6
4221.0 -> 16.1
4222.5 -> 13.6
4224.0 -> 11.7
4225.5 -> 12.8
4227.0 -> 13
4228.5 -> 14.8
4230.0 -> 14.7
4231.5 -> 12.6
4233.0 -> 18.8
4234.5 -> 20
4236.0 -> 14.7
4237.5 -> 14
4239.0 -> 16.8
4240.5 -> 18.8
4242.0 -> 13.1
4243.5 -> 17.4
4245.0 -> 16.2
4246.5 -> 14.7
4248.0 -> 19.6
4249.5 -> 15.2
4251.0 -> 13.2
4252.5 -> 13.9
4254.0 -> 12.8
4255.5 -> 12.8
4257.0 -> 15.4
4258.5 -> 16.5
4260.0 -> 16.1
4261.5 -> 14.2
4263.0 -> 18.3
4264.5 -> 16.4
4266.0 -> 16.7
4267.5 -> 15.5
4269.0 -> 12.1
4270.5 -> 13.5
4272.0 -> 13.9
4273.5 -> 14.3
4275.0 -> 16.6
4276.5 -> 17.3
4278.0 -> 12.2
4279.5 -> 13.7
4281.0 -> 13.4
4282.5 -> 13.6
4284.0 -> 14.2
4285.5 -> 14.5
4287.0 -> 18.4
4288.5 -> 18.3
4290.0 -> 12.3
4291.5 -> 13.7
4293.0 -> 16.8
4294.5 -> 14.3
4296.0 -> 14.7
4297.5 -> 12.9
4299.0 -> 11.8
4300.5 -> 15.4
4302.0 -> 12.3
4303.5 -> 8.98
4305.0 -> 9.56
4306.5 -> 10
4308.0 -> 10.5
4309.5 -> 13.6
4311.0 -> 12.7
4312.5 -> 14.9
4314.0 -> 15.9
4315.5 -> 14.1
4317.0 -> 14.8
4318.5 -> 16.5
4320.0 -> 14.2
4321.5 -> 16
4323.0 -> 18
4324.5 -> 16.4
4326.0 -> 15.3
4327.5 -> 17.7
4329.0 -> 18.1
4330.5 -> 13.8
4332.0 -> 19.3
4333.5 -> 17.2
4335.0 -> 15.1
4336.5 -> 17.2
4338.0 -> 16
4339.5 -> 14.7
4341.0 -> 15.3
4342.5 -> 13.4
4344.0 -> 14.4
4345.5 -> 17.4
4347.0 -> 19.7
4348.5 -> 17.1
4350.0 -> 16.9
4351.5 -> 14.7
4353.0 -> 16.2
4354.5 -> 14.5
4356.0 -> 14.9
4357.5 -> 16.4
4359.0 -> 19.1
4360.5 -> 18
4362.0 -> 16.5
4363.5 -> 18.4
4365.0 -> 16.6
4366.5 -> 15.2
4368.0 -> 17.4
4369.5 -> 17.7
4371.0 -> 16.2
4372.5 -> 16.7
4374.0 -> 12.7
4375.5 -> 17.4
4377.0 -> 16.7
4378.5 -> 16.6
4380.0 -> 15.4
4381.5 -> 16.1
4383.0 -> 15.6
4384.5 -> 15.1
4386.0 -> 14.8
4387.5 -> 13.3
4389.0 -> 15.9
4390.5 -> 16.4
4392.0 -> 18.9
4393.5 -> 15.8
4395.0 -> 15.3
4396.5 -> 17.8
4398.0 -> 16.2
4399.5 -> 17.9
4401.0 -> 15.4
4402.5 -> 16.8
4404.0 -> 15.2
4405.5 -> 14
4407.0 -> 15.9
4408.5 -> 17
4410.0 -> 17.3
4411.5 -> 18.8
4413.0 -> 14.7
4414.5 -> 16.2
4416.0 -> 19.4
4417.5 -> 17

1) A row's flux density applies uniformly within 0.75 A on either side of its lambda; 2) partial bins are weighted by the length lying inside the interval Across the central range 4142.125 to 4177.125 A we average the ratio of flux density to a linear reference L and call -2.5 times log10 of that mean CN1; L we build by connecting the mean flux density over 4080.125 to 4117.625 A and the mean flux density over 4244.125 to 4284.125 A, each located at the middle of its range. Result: 0.102 mag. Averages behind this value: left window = 13.9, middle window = 13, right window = 14.9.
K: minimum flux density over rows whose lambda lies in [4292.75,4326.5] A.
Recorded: 8.98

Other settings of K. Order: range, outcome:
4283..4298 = 12.3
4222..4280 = 11.7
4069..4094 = 11.2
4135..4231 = 8.93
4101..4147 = 9.53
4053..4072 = 10.1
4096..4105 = 10.8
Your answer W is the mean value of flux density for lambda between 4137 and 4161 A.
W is 12.6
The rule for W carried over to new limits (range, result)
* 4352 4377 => 16.5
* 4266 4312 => 13.8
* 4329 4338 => 16.6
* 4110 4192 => 13.3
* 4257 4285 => 14.9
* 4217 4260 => 15.1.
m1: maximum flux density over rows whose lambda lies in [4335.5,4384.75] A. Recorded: 19.7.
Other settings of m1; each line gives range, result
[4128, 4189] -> 16.7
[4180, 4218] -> 17.6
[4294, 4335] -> 19.3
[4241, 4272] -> 19.6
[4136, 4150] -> 15.6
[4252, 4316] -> 18.4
